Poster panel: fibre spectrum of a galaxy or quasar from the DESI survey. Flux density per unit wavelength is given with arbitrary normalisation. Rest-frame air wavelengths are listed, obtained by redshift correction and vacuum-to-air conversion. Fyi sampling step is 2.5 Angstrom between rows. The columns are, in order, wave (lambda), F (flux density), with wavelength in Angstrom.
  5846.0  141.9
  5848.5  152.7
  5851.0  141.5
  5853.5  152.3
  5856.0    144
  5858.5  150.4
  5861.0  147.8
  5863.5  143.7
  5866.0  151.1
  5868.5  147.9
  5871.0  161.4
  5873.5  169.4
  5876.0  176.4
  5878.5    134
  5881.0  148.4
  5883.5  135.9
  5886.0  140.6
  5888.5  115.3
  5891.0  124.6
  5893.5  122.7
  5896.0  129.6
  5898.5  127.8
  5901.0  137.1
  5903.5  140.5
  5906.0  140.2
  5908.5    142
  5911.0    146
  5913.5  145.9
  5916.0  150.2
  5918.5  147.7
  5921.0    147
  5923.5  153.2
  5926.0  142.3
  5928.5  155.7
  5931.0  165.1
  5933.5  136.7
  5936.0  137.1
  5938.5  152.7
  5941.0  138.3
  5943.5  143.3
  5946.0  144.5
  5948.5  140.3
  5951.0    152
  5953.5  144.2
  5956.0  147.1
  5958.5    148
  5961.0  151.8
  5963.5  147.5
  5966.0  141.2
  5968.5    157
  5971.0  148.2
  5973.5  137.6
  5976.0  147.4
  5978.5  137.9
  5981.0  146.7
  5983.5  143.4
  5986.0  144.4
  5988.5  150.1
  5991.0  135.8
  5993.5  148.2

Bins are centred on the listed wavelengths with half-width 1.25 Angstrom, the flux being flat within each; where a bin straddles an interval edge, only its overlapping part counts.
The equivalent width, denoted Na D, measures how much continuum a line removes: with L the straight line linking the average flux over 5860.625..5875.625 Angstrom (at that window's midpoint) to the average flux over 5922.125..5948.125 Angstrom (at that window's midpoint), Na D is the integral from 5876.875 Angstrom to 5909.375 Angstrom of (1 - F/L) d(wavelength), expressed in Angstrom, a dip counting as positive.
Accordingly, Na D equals 3.82 Angstrom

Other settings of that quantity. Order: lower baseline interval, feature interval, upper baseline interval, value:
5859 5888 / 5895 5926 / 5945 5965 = 1.26 Angstrom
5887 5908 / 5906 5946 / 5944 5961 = -2.34 Angstrom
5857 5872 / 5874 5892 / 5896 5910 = 0.40 Angstrom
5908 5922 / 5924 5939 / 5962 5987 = -0.21 Angstrom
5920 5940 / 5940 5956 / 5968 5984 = 0.34 Angstrom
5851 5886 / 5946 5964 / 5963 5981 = -0.12 Angstrom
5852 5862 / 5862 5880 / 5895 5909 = -1.26 Angstrom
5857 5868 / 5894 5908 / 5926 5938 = 1.27 Angstrom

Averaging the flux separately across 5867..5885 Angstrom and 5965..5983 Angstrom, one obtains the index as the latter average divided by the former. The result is 0.95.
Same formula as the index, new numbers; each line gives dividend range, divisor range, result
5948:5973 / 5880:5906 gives 1.11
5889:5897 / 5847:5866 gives 0.84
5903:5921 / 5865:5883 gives 0.94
